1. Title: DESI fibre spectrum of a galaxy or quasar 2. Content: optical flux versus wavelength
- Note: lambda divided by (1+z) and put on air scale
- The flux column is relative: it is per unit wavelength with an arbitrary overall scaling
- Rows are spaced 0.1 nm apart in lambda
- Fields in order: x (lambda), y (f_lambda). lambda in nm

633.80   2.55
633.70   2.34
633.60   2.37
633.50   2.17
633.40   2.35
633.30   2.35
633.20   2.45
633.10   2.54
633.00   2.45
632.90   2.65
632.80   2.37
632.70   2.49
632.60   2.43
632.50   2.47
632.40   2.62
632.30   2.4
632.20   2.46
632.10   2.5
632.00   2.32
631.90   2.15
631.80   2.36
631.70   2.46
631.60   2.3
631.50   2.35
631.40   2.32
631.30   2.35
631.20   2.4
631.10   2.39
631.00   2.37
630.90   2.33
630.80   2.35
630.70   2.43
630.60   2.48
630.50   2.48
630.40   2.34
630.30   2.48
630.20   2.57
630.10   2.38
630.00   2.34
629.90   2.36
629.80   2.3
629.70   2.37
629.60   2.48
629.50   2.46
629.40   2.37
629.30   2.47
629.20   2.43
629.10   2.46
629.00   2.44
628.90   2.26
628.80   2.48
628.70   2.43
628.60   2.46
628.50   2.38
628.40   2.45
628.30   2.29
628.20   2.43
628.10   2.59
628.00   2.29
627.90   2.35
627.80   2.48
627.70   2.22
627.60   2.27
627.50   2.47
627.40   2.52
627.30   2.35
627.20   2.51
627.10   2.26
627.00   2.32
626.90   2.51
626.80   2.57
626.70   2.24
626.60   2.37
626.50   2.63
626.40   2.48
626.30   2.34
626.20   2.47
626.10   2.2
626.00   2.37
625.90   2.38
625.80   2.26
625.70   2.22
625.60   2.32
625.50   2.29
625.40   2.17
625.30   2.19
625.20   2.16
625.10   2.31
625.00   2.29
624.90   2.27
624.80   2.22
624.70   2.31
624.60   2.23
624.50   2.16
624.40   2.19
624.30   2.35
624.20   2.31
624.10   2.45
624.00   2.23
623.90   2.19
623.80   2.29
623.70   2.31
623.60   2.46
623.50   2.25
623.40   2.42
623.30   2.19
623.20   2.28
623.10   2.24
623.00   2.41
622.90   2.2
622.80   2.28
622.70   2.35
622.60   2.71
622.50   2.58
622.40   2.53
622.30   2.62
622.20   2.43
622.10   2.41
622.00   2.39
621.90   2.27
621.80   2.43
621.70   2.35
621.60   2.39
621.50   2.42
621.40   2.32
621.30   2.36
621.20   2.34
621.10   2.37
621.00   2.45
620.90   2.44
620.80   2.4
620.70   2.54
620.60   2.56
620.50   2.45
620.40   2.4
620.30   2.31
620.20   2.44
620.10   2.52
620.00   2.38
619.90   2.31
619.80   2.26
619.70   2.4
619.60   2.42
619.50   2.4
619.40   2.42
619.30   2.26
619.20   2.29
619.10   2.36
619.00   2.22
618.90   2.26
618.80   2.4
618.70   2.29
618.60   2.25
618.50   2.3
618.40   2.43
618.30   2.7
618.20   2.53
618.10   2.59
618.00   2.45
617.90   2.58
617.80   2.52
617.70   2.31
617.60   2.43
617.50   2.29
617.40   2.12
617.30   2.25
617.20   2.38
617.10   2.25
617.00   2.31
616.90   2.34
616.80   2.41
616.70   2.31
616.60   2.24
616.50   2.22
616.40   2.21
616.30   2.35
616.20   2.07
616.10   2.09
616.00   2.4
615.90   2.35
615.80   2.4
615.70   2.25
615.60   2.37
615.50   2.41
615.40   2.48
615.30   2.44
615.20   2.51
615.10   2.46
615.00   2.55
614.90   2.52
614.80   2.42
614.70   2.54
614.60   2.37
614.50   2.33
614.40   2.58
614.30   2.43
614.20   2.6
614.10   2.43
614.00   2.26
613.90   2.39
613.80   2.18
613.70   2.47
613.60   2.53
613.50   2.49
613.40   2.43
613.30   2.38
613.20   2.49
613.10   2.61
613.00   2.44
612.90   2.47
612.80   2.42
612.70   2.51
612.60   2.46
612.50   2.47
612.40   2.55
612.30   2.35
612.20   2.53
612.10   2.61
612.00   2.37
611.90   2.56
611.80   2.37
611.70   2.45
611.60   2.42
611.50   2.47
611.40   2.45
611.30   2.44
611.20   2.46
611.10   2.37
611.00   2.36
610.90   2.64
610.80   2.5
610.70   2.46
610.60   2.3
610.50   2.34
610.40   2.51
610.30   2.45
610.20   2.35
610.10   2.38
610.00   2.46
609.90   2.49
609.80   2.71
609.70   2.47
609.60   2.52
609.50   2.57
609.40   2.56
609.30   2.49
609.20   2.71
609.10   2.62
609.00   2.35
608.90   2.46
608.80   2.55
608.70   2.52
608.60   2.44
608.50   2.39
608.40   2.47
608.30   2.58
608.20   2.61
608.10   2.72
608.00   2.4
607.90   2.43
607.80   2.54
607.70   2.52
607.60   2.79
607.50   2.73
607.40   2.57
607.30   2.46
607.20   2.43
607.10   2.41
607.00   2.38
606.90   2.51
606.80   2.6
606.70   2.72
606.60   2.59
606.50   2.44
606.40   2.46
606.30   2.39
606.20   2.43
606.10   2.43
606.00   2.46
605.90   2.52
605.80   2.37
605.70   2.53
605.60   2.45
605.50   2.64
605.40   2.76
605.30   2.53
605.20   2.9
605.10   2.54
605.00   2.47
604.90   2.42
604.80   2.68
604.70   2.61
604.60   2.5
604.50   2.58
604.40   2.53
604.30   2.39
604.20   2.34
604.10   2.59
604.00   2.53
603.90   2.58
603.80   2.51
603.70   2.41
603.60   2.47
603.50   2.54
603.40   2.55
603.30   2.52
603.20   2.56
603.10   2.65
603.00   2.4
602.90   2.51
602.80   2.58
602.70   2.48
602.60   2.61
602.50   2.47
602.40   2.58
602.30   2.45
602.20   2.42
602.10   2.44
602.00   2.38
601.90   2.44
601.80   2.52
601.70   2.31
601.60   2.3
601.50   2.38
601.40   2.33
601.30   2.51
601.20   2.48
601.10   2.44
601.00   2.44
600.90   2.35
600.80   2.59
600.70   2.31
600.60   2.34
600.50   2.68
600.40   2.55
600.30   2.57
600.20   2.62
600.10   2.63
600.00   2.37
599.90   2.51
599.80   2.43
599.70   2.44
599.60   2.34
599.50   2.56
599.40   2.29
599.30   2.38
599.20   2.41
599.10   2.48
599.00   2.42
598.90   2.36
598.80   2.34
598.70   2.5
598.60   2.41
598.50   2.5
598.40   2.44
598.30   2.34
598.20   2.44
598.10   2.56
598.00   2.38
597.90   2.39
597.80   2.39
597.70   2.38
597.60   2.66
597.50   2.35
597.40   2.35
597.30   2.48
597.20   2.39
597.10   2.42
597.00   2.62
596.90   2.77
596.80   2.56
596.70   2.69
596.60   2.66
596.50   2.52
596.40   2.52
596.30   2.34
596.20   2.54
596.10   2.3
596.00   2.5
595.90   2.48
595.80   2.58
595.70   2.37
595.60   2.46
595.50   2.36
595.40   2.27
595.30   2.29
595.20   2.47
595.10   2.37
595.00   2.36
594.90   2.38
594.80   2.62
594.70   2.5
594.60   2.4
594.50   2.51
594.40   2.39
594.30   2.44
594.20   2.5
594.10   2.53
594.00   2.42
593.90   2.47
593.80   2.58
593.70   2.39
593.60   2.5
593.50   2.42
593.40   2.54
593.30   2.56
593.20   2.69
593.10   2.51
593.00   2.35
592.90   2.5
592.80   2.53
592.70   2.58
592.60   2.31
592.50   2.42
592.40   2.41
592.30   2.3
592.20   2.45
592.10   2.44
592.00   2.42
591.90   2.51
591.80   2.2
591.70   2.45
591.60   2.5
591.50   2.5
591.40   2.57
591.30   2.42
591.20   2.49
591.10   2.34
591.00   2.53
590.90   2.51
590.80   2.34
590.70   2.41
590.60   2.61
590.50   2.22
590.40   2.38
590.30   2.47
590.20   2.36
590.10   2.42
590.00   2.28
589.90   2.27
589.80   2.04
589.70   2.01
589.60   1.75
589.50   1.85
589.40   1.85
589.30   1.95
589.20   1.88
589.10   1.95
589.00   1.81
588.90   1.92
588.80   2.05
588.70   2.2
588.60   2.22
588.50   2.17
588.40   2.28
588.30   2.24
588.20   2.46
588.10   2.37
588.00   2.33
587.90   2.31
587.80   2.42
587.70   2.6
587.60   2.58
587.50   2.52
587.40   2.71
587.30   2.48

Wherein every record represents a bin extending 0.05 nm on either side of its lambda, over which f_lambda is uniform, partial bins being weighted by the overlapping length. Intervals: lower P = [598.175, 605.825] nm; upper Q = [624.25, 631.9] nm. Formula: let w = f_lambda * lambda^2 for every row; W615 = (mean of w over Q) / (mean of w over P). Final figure 1.0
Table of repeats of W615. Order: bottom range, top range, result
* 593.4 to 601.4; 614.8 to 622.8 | 1.04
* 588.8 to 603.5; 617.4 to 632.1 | 1.08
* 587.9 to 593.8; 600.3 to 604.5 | 1.11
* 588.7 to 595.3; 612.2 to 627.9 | 1.11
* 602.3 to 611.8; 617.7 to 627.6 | 0.99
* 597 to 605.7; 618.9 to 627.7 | 1.02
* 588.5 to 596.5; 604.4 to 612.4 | 1.12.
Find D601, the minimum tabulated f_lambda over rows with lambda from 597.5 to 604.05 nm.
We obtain 2.29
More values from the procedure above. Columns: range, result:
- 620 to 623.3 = 2.19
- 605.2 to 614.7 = 2.18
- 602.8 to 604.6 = 2.34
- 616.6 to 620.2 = 2.12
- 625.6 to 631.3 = 2.2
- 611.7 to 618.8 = 2.07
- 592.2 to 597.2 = 2.27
